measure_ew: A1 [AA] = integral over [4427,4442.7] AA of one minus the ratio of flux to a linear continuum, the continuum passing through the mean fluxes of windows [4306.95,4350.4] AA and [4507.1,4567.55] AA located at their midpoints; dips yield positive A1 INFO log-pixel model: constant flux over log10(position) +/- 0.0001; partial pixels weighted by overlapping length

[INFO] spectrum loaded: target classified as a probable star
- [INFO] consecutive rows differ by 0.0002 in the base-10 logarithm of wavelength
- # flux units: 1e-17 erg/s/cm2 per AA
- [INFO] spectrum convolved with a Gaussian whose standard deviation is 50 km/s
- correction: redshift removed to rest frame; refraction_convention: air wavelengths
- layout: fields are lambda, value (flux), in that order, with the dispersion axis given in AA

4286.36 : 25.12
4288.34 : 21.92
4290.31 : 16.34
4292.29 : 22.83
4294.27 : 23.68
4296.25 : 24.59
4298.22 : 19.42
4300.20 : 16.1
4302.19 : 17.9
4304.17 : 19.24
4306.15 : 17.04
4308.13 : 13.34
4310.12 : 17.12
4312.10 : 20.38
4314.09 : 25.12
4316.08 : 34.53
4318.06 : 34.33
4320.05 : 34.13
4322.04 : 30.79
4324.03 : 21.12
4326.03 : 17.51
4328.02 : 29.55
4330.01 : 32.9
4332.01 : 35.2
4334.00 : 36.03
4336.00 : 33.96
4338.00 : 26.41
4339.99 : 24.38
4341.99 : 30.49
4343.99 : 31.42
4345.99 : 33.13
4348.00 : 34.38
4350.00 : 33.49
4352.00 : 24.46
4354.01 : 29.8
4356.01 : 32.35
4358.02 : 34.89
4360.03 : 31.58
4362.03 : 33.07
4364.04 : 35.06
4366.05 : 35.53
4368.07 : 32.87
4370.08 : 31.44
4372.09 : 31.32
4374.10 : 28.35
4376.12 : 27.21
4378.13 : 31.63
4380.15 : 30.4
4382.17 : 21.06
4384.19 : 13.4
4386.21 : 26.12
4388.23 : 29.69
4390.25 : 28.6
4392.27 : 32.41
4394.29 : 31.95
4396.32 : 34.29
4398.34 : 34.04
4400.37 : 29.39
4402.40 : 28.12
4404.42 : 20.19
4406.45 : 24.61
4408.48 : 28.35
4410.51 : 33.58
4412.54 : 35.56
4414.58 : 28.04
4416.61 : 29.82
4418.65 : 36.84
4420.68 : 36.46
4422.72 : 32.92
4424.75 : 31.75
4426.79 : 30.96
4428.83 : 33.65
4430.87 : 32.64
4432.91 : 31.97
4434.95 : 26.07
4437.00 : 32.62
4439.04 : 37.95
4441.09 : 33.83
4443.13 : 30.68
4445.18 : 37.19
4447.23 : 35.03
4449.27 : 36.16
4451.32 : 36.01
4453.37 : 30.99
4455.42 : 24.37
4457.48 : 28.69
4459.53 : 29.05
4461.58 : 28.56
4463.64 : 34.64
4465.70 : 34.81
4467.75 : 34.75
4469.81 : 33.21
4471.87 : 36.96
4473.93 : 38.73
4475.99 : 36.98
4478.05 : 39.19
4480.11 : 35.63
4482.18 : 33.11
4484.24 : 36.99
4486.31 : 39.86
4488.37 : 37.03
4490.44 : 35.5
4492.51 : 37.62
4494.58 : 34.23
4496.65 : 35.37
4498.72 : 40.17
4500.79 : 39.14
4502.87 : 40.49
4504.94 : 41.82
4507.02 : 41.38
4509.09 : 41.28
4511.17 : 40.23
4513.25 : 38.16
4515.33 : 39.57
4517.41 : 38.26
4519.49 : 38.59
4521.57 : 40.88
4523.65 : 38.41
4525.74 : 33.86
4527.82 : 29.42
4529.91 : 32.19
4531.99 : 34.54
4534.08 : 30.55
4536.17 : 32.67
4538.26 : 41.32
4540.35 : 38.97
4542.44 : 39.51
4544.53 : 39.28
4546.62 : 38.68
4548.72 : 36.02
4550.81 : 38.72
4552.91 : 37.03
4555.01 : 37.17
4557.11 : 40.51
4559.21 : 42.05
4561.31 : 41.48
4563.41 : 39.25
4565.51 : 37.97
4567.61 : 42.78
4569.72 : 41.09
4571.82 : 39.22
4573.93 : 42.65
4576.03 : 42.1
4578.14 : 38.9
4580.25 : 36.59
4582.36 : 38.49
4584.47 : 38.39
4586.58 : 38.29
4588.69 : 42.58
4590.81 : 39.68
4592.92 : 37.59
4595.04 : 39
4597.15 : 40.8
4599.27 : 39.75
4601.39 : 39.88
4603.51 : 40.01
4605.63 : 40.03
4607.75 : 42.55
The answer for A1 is 0.4 AA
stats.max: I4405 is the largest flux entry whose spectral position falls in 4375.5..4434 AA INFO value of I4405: 36.84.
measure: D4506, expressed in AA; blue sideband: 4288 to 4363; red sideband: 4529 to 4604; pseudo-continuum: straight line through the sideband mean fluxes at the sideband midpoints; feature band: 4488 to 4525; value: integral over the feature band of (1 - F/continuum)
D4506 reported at -3.1 AA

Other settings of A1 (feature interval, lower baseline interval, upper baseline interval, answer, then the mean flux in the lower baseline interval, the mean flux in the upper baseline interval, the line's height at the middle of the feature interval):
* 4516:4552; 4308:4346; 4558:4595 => 1.3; 28.3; 39.9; 37.9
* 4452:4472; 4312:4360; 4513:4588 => 2.0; 30.2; 38.2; 34.9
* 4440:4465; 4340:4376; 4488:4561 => 2.1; 31.6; 37.8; 35.1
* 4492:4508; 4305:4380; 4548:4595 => -1.1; 29.4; 39.5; 36.3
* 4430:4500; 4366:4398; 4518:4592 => -1.7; 29.1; 38.3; 33.5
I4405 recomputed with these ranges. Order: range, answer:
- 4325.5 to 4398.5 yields 36.03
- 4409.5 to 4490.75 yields 39.86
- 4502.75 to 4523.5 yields 41.82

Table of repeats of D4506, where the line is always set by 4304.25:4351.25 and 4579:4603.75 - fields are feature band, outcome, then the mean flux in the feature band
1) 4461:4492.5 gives -1.44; 35.9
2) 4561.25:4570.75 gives -0.57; 40.4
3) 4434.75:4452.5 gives -0.74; 34.3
